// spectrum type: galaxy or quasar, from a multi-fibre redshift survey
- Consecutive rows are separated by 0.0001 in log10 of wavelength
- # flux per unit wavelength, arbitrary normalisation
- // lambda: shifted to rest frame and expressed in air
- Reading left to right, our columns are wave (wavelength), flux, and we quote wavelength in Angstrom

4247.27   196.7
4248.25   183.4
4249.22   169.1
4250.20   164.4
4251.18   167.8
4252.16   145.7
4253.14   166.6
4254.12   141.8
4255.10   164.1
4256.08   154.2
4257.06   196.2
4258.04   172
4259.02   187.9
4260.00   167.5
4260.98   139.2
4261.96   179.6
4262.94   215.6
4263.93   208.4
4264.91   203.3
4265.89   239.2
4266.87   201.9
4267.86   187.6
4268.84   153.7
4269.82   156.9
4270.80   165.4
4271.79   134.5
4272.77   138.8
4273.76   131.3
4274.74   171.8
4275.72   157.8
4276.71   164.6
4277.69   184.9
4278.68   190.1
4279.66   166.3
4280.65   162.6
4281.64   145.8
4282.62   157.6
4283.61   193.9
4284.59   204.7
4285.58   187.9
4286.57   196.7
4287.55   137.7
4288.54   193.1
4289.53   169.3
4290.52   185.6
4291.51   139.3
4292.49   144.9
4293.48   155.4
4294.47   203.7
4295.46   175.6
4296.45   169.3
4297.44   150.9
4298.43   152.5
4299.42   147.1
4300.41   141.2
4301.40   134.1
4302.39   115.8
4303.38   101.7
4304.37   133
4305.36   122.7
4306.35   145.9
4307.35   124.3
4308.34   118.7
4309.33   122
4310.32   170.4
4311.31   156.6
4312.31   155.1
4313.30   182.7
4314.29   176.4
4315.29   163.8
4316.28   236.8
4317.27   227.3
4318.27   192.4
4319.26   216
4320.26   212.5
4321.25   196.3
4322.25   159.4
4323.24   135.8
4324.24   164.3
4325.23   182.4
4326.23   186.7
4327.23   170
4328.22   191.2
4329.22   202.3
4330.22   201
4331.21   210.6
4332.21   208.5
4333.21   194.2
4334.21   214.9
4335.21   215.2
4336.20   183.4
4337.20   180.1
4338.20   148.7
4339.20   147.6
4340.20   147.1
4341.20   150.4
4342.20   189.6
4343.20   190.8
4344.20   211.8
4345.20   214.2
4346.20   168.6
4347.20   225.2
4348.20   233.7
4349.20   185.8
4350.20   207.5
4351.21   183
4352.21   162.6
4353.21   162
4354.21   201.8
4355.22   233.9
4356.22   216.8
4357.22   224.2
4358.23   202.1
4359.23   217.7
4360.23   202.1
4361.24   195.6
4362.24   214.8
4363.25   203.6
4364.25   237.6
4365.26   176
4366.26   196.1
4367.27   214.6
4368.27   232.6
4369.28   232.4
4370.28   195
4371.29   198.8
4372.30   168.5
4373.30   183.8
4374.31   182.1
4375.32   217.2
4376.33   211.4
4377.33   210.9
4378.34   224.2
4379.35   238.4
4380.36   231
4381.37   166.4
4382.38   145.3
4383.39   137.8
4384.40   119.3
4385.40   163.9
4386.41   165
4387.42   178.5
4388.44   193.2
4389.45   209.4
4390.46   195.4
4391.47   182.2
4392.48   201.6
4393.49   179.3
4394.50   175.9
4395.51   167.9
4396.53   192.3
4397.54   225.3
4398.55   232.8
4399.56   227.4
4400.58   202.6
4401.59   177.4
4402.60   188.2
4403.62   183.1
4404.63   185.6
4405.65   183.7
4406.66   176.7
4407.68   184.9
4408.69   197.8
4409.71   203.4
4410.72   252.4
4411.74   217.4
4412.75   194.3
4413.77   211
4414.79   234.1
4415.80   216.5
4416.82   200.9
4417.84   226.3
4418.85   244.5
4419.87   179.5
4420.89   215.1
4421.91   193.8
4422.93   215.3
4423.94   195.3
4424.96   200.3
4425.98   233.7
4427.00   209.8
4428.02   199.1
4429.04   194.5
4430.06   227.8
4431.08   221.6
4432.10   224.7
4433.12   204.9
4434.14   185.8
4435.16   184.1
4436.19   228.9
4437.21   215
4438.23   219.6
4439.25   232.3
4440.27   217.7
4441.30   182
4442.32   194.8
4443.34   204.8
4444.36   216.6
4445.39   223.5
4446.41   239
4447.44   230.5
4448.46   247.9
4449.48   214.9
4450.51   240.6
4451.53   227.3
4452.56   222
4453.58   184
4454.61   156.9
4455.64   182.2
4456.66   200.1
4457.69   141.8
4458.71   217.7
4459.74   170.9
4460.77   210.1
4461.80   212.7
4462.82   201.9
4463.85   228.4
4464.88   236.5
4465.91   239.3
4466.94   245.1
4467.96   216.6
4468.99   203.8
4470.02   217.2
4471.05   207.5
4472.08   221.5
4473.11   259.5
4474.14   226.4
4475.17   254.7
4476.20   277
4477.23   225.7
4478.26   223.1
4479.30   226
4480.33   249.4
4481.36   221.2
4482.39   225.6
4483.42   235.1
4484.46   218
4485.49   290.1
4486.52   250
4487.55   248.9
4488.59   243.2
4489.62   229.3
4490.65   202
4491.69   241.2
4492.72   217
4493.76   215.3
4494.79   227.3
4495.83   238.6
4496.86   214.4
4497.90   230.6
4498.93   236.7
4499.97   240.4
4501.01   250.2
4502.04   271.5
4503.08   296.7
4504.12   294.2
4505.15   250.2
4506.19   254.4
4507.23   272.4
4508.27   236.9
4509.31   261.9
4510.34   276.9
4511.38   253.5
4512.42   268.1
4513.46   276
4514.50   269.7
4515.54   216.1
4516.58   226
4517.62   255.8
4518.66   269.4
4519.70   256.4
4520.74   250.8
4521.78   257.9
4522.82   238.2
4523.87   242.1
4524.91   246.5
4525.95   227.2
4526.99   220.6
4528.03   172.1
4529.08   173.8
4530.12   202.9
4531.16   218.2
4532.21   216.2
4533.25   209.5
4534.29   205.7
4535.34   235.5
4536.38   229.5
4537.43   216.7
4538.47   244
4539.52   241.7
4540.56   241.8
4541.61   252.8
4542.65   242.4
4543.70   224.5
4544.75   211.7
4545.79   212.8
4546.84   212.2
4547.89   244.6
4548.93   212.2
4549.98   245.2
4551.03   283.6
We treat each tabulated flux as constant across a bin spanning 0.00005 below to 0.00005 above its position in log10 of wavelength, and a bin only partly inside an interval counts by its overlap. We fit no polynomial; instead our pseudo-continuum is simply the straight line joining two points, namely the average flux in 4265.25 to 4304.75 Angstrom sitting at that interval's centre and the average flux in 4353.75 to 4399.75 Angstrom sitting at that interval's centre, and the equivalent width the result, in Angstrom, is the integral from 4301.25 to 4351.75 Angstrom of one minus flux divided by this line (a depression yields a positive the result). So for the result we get 0.8 Angstrom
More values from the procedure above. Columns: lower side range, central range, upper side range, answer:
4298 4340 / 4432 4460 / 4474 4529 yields 1.7 Angstrom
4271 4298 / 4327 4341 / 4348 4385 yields 0.0 Angstrom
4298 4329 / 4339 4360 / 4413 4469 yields -2.2 Angstrom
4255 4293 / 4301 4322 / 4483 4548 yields 2.4 Angstrom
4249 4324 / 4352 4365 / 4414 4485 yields -1.2 Angstrom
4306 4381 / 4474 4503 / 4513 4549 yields -2.1 Angstrom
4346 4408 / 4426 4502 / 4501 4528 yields 3.7 Angstrom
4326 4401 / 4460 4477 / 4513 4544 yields -0.7 Angstrom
